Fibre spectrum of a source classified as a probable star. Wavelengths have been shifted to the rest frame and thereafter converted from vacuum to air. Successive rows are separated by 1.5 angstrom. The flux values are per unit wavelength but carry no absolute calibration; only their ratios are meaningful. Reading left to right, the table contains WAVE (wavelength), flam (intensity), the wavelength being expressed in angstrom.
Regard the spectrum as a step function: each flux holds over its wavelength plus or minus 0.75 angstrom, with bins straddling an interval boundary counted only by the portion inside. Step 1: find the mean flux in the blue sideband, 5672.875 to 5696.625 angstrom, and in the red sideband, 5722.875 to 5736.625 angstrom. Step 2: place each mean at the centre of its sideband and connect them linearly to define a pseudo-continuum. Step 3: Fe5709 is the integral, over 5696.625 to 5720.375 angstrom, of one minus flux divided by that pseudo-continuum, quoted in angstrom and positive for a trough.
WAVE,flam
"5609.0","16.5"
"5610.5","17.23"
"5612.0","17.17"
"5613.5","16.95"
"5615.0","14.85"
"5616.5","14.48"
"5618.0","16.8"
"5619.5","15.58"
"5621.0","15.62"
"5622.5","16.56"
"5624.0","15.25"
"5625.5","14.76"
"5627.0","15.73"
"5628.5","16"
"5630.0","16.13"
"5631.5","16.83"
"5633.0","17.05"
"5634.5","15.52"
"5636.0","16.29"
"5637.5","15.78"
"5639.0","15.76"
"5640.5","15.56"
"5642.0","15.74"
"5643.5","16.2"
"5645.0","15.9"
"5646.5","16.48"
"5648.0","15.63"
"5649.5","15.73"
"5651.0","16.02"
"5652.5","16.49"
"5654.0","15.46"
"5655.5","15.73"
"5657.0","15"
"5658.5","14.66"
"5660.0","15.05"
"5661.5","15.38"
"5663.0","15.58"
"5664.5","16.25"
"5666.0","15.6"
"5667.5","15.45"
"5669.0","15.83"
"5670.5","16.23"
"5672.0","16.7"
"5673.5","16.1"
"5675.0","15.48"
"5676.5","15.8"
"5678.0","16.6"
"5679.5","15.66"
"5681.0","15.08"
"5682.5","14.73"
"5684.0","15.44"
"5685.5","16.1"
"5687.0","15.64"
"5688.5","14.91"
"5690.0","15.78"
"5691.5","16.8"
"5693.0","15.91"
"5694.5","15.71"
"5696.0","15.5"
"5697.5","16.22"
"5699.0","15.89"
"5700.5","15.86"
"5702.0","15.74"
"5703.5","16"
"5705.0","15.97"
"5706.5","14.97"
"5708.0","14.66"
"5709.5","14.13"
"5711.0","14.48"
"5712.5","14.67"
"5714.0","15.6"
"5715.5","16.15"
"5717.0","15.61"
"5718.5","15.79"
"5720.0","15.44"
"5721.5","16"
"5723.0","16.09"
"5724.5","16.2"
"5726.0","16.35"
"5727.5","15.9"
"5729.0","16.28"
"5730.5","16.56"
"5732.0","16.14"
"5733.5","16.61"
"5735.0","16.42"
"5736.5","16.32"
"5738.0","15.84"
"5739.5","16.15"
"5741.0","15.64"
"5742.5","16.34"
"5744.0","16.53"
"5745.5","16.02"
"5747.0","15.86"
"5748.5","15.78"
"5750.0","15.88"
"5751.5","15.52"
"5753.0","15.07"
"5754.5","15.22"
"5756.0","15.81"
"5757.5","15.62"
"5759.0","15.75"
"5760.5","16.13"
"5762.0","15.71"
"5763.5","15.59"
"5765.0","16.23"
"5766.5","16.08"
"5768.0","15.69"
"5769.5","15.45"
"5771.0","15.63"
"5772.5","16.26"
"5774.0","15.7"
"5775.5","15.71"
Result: 0.8 angstrom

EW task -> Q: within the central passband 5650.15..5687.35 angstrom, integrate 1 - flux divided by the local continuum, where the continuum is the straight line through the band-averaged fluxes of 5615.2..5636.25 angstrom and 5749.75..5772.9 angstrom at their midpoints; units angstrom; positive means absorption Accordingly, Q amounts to 0.31 angstrom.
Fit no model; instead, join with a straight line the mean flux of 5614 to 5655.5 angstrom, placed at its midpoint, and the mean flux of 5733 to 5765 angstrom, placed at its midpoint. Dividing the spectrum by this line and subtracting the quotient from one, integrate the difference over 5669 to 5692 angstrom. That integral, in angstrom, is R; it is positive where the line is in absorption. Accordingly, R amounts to 0.12 angstrom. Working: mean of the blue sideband 15.9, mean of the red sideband 15.9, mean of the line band 15.8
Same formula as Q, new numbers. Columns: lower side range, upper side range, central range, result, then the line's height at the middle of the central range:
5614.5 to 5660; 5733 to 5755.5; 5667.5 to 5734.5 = 0.5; 15.9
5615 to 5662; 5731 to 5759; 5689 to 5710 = 0.3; 15.9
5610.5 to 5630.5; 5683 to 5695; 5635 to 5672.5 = 0.1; 15.8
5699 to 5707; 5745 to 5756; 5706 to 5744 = -0.3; 15.7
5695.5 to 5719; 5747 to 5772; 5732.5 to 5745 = -0.5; 15.6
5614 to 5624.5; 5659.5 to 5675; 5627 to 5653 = -0.6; 15.7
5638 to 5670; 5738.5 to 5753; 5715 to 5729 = -0.1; 15.9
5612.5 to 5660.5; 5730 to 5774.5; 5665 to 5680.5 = -0.1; 15.8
